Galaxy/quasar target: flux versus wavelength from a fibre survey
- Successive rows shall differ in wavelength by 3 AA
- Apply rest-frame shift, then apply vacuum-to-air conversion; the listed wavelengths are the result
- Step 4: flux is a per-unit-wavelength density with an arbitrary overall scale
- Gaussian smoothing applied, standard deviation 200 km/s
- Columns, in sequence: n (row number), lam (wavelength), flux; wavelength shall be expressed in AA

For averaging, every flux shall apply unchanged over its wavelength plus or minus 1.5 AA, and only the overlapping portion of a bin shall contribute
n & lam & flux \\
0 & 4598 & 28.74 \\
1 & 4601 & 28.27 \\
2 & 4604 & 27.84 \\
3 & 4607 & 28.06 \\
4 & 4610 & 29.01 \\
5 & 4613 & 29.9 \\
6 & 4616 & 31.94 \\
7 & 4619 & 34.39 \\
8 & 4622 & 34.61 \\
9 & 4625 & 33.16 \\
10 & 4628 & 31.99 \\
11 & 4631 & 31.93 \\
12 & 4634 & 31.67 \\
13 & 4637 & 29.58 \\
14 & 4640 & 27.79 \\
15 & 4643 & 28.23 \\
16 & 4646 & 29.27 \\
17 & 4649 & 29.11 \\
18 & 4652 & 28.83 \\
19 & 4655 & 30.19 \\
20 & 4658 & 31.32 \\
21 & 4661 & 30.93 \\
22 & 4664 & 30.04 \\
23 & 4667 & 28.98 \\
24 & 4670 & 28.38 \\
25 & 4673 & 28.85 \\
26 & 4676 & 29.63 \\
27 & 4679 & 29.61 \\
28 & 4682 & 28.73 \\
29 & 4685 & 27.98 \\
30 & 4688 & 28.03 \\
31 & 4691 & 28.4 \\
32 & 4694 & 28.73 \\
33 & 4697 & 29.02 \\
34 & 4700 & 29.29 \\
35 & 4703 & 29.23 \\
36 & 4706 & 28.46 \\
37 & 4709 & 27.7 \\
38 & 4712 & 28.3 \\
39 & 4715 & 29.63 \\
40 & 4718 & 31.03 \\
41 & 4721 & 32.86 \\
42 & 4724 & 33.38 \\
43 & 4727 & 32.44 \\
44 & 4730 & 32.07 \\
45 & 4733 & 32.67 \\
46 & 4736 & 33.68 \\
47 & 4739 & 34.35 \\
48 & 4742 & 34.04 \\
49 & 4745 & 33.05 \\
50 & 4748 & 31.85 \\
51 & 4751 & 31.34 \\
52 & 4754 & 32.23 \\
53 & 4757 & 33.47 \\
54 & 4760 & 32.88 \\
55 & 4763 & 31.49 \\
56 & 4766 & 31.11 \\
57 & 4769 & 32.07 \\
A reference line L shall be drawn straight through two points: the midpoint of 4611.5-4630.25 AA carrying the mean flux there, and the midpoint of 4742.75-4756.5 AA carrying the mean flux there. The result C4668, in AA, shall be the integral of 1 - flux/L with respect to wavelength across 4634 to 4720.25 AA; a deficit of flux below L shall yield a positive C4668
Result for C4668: 8.8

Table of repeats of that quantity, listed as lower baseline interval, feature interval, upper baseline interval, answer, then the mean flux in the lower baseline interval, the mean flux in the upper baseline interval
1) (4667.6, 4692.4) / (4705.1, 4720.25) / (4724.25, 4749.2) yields 1.0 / 28.7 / 33.1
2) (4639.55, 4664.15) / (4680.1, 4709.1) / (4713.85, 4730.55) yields 2.2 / 29.6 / 31.9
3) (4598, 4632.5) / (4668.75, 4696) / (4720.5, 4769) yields 2.7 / 30.9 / 32.7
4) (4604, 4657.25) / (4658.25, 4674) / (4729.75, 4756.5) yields 0.8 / 30.5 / 32.9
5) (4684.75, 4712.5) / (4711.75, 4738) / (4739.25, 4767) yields -1.3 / 28.5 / 32.5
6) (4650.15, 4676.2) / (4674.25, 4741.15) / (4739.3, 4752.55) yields 2.3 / 29.7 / 32.7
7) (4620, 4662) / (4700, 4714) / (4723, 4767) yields 1.5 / 30.7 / 32.7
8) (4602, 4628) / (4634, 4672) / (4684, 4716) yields 0.7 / 31.1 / 28.6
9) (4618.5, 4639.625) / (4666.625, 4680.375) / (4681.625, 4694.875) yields 0.1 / 32.1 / 28.3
